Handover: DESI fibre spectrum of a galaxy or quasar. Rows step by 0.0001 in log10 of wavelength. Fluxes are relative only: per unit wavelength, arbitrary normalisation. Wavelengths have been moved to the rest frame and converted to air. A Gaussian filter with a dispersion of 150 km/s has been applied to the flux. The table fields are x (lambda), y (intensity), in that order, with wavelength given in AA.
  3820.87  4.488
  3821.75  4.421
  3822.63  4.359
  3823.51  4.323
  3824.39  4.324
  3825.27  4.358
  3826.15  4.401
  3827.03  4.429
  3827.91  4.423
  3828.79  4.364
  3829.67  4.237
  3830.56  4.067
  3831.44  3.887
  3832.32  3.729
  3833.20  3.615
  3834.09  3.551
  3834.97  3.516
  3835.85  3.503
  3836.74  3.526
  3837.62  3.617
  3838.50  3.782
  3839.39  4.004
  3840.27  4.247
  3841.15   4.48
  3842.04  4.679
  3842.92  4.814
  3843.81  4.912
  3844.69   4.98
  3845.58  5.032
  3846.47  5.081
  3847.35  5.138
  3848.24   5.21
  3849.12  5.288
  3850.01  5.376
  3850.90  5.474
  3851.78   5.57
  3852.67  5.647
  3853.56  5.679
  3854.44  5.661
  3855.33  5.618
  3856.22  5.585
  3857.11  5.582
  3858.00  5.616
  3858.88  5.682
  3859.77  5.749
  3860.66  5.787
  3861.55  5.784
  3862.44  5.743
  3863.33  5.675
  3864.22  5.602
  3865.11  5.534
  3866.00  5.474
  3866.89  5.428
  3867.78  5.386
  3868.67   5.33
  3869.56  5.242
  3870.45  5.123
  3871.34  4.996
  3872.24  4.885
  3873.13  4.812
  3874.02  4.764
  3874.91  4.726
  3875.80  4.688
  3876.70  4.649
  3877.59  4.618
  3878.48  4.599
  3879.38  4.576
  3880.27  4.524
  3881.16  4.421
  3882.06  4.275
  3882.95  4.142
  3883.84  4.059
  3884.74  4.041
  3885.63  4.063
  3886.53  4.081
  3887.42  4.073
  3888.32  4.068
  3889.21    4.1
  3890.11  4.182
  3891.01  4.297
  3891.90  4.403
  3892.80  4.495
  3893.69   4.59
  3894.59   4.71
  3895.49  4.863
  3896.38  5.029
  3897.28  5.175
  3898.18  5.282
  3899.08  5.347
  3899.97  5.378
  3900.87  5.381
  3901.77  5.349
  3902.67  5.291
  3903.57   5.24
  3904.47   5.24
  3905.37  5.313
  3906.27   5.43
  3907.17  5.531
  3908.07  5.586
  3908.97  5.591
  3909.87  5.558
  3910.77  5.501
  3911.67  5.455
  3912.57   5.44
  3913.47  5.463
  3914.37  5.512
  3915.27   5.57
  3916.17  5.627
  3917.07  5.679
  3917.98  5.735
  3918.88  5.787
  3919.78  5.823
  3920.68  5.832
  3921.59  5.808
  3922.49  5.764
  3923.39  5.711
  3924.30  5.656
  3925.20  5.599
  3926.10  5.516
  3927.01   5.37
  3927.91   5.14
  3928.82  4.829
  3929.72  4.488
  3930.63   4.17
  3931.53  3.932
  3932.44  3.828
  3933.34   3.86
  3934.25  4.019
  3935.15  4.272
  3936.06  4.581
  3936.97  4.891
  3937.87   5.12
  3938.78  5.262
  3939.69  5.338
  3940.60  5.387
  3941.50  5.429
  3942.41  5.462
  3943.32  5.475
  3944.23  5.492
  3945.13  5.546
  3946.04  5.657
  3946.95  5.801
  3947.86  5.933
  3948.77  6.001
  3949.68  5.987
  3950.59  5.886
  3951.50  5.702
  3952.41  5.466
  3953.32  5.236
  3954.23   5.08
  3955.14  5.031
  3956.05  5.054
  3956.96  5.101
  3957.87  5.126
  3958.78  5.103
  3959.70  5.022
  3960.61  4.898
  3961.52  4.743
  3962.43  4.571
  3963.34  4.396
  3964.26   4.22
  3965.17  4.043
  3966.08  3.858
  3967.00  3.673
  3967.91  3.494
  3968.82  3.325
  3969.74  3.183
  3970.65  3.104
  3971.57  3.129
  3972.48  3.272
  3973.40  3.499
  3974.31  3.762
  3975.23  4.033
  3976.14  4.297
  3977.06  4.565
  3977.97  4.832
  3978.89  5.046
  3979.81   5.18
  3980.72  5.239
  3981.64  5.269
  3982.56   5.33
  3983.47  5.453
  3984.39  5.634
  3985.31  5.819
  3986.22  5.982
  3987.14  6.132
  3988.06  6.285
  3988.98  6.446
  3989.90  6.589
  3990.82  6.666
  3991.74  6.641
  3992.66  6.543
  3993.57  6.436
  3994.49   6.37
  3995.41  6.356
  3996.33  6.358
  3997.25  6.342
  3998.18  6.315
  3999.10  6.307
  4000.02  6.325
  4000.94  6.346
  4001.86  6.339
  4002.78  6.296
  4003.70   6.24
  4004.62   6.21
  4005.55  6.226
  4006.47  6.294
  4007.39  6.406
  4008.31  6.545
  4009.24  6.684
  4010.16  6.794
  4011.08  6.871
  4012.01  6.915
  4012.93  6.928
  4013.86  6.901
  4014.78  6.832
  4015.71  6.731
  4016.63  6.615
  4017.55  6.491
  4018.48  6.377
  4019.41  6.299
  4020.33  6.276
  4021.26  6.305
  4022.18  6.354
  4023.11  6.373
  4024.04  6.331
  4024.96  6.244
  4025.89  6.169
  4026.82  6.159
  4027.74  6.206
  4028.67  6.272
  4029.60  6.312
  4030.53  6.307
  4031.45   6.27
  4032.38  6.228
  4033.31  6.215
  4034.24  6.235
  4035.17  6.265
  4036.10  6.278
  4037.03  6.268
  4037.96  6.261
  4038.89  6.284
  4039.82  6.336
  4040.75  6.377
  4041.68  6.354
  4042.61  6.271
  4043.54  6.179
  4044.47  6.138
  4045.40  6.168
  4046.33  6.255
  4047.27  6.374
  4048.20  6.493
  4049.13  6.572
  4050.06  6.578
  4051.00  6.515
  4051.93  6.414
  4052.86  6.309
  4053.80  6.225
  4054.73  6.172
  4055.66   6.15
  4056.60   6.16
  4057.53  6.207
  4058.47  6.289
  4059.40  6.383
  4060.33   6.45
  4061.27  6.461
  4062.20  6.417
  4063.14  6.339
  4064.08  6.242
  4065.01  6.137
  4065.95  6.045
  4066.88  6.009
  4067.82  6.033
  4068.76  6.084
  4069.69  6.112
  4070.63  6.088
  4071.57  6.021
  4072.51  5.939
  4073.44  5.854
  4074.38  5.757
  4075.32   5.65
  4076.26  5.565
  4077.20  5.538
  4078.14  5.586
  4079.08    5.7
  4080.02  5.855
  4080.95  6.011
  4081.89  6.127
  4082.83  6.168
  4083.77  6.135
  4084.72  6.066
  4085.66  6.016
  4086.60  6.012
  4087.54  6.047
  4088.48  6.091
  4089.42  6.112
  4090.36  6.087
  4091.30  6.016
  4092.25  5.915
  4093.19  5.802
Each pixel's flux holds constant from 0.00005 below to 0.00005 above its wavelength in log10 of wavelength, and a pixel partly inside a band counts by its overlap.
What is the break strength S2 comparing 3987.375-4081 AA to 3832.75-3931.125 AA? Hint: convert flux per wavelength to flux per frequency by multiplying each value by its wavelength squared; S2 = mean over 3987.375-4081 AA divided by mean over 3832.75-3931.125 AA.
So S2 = 1.4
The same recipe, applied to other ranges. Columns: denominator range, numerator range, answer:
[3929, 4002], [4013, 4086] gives 1.26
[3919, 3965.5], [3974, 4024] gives 1.22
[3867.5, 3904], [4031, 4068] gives 1.45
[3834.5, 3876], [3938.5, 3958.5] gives 1.13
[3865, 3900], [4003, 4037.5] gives 1.47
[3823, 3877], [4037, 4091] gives 1.41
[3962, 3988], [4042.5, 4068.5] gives 1.46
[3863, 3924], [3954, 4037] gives 1.18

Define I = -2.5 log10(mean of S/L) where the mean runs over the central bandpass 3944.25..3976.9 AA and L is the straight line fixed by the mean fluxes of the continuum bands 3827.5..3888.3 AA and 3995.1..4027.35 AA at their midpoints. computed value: 0.26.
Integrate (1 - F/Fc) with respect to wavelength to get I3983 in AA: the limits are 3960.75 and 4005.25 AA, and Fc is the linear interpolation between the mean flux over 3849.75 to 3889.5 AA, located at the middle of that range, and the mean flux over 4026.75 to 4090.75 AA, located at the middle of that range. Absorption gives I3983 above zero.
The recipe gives 3.9 AA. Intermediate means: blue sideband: 5.03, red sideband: 6.16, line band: 5.22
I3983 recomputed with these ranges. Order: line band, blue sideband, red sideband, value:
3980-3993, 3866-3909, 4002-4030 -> 0.22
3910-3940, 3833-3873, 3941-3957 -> 1.29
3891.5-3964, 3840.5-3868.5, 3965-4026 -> 4.39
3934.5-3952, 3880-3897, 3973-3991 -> -1.84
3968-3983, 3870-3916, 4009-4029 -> 4.48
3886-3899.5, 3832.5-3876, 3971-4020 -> 1.74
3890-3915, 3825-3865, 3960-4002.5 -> -1.10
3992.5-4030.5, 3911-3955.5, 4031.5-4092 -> -4.00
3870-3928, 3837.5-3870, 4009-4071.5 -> 5.04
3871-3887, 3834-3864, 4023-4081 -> 2.14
